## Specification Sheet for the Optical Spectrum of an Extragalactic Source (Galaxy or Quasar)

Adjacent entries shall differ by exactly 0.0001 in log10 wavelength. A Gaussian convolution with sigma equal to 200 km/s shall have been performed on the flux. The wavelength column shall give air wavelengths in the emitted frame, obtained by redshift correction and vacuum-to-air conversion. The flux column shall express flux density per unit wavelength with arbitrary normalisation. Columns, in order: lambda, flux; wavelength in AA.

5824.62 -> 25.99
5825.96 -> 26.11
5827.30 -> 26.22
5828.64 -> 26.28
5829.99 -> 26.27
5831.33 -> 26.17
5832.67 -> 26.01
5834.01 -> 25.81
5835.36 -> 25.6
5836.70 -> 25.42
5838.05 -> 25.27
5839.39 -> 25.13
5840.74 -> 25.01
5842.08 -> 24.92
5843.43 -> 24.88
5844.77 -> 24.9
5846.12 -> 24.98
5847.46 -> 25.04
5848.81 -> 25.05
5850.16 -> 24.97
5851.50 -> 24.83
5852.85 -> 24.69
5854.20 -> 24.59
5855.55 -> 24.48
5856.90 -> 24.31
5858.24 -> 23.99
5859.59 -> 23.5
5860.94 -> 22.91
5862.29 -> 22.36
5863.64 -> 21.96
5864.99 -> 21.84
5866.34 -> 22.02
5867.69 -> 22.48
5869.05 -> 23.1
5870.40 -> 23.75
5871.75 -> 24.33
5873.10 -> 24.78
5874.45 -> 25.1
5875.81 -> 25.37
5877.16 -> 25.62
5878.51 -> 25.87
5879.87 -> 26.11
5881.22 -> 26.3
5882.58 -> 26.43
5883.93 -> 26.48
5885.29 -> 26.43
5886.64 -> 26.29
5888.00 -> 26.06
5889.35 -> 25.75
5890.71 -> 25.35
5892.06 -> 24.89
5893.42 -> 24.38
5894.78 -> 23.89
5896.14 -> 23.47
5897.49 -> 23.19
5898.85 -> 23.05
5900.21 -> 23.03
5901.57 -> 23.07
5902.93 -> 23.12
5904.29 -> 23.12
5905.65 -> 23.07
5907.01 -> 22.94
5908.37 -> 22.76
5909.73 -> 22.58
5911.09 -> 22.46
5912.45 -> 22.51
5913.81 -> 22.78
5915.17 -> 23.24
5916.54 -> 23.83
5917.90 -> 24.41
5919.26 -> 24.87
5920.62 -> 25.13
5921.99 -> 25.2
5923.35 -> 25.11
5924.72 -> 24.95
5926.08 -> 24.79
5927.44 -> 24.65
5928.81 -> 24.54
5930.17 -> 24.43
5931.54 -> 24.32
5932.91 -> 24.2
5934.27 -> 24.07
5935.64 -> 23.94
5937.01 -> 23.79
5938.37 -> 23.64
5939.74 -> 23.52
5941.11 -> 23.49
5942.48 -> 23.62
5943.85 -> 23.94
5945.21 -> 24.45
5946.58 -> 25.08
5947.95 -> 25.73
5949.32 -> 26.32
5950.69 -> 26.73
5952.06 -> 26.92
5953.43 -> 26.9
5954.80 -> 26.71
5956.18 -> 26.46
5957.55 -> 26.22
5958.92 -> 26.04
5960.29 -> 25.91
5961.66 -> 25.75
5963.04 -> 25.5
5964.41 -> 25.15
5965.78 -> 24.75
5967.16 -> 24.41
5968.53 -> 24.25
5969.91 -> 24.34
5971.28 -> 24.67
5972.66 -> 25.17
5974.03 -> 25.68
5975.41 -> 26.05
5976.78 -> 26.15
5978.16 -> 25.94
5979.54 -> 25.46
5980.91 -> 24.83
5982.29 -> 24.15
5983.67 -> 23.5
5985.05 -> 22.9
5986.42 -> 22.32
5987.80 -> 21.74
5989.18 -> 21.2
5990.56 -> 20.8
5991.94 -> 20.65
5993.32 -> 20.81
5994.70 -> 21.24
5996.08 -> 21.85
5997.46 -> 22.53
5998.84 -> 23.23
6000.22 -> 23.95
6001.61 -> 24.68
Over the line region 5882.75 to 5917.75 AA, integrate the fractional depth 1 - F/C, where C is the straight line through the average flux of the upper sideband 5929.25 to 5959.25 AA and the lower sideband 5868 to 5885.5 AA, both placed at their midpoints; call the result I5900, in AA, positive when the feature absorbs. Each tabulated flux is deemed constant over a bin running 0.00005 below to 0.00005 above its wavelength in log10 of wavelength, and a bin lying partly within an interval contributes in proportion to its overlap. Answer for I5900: 1.7 AA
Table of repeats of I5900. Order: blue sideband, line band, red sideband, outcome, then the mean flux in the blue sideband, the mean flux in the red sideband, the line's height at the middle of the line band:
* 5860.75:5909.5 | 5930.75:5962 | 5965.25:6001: -1.74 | 24.2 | 23.6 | 23.8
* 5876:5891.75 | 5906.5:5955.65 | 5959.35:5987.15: 1.90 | 26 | 24.9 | 25.4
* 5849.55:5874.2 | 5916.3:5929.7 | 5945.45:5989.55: -0.16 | 23.6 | 25.1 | 24.5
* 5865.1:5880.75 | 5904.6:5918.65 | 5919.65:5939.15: 0.79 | 24.3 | 24.5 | 24.4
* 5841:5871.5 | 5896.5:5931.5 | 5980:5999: -0.78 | 23.9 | 22.3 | 23.2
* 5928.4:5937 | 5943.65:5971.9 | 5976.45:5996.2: -2.38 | 24.2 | 22.9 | 23.6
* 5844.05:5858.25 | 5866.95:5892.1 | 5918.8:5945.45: -0.70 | 24.8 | 24.3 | 24.6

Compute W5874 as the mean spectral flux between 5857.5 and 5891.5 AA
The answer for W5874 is 24.6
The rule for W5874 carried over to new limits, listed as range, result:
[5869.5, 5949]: 24.4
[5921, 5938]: 24.5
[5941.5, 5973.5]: 25.4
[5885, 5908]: 24.1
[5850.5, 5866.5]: 23.5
